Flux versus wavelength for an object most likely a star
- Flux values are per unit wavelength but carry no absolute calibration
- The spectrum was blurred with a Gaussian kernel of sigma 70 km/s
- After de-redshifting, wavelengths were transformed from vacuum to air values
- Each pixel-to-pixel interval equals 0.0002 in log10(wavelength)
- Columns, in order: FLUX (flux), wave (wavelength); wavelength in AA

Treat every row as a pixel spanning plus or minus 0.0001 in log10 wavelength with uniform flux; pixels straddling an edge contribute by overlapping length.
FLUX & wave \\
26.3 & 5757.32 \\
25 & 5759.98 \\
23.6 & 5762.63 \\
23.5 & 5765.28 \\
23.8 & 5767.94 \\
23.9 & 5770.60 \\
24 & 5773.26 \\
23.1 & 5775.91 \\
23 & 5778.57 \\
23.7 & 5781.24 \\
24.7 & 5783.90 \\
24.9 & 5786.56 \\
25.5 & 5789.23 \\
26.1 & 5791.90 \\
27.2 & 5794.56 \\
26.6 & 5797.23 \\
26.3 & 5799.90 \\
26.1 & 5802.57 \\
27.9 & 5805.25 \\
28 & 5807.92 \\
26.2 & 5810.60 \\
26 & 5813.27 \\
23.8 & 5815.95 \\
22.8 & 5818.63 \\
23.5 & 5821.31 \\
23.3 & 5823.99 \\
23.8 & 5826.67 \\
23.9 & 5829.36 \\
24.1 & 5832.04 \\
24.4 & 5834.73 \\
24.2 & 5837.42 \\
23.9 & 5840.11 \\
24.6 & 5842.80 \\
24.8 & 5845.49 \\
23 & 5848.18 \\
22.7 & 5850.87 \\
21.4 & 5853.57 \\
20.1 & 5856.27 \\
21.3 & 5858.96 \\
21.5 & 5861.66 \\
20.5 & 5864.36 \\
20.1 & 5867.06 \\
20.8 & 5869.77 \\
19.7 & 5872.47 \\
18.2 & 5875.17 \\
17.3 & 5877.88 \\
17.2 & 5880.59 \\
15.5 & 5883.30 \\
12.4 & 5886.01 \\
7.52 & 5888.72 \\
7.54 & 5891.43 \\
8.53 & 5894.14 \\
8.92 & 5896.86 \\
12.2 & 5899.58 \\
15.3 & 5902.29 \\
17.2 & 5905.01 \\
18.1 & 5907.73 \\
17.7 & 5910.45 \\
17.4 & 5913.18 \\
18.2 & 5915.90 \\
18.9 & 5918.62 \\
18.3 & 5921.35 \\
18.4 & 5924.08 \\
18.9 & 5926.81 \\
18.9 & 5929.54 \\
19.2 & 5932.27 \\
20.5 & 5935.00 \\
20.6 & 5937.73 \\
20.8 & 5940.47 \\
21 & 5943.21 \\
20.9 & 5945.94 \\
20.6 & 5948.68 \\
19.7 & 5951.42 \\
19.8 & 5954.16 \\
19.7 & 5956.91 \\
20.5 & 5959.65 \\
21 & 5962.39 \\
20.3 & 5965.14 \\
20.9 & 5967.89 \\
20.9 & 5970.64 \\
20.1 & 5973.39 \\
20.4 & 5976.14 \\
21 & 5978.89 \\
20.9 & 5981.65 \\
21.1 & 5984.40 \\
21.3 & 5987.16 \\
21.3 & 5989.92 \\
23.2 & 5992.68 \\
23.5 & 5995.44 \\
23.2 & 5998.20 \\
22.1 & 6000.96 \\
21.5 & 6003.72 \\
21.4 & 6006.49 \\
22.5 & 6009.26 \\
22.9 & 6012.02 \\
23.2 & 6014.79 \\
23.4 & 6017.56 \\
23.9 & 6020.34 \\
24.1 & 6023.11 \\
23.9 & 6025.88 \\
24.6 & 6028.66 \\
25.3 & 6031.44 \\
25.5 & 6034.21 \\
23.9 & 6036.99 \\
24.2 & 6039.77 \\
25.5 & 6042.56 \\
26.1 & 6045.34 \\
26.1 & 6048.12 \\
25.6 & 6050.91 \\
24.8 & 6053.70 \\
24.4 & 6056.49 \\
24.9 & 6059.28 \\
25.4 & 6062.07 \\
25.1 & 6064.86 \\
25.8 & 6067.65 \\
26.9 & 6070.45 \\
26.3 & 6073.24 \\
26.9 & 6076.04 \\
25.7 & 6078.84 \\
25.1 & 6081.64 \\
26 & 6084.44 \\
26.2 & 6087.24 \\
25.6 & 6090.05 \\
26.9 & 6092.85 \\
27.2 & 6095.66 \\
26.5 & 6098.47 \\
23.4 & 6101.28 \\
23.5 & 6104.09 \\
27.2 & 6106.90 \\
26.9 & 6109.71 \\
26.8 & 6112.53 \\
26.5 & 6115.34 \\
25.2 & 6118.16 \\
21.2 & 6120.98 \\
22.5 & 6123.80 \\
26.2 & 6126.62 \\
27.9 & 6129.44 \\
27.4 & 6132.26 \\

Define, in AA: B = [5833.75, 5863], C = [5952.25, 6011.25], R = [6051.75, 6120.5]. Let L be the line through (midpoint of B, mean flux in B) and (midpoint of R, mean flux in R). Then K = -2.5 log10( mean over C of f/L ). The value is 0.15 mag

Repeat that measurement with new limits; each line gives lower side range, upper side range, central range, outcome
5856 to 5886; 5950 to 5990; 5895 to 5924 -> 0.208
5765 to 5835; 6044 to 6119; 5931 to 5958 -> 0.242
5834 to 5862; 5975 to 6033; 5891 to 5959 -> 0.275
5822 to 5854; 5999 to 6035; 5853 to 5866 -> 0.135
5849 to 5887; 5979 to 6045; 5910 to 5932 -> 0.129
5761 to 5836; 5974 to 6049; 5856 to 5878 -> 0.205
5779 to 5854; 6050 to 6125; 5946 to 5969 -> 0.231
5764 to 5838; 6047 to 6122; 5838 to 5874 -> 0.142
